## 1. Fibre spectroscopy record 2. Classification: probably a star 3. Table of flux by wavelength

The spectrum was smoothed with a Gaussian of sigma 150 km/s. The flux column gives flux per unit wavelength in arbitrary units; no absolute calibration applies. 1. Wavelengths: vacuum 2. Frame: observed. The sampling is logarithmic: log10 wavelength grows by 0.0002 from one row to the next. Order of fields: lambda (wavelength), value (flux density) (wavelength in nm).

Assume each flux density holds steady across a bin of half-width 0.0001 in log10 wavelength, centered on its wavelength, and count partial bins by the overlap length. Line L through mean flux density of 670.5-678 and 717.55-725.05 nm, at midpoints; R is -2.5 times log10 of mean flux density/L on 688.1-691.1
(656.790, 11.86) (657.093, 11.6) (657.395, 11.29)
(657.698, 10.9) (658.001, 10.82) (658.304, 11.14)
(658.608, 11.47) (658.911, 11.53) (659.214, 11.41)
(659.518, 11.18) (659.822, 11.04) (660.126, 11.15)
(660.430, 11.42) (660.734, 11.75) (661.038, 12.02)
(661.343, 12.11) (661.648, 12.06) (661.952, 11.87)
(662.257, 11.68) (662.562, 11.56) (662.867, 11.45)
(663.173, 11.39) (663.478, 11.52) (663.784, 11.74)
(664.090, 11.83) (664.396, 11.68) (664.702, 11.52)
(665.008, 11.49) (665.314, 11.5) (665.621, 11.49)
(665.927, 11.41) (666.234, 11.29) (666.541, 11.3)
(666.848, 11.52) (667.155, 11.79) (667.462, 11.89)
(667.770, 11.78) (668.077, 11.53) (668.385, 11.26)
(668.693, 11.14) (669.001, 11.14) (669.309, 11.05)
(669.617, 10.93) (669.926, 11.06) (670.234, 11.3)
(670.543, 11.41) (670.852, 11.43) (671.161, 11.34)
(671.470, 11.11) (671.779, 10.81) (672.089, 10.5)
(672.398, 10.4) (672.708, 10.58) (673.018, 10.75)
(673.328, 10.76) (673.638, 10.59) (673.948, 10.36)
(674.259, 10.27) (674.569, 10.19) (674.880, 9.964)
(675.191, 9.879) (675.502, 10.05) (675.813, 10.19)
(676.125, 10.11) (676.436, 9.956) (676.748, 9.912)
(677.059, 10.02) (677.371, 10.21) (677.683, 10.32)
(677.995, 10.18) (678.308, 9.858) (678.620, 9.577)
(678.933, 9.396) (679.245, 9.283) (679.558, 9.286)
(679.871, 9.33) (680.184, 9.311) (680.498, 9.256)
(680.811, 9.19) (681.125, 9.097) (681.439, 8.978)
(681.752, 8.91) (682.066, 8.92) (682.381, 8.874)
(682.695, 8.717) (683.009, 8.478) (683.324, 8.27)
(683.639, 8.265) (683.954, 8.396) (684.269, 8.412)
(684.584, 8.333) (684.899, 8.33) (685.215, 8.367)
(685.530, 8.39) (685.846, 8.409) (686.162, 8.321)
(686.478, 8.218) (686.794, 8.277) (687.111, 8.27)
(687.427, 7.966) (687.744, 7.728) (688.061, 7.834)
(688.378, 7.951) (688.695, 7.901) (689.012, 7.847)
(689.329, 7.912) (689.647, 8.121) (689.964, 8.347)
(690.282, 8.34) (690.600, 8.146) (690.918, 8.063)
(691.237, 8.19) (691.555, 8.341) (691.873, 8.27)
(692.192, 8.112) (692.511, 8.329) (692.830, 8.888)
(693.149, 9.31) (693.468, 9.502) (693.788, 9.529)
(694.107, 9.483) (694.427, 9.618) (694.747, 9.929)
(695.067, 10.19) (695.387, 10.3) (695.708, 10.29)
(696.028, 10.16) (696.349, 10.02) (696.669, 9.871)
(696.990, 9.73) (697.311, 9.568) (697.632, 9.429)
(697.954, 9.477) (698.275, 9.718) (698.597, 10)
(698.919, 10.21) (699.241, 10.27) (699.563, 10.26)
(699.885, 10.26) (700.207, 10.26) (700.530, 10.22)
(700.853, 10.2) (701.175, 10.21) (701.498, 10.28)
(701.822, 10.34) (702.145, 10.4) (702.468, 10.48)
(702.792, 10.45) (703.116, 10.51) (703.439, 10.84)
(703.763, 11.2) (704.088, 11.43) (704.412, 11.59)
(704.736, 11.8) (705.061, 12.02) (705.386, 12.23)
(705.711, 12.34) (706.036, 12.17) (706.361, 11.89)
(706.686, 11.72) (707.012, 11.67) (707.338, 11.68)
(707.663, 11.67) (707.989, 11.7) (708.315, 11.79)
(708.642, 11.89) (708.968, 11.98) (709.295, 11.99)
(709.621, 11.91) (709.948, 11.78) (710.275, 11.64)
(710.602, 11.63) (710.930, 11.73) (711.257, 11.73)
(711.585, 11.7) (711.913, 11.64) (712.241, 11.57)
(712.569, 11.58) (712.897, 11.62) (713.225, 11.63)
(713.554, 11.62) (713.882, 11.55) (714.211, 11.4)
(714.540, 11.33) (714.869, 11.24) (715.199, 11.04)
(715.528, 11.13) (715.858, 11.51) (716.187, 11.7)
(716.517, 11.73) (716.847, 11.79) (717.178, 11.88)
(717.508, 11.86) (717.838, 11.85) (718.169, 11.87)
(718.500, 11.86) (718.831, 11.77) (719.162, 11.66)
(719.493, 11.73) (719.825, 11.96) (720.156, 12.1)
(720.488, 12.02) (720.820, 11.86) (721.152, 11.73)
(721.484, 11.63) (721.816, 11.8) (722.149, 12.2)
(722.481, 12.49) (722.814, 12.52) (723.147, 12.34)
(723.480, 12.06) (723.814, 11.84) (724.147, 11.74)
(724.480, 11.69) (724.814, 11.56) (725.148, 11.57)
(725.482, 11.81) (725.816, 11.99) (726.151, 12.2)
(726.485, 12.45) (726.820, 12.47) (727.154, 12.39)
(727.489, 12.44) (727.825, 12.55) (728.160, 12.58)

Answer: 0.33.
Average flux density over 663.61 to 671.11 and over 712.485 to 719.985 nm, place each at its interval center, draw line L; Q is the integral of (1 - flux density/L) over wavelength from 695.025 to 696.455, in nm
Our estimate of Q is 0.17 nm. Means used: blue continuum 11.4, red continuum 11.6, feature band 10.2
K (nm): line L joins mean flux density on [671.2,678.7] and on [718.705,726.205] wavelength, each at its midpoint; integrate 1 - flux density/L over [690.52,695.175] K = 0.85 nm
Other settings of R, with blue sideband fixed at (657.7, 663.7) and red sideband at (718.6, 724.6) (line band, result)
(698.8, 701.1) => 0.15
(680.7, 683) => 0.29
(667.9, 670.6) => 0.03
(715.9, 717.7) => 0.01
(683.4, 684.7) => 0.36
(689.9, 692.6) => 0.38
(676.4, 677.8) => 0.15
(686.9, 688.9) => 0.42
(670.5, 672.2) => 0.05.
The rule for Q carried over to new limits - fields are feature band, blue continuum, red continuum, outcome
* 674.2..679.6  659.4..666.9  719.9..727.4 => 0.803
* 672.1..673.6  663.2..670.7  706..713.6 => 0.114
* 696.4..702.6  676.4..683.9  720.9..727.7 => 0.260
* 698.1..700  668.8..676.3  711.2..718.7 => 0.193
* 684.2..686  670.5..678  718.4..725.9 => 0.402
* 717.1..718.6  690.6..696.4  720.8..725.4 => -0.054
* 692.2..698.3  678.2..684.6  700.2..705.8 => 0.369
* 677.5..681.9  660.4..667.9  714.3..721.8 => 0.841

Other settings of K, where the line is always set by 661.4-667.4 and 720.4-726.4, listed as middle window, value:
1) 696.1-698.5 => 0.424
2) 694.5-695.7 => 0.169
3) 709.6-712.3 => 0.041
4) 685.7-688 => 0.701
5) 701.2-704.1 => 0.301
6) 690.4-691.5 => 0.336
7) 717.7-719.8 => 0.022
